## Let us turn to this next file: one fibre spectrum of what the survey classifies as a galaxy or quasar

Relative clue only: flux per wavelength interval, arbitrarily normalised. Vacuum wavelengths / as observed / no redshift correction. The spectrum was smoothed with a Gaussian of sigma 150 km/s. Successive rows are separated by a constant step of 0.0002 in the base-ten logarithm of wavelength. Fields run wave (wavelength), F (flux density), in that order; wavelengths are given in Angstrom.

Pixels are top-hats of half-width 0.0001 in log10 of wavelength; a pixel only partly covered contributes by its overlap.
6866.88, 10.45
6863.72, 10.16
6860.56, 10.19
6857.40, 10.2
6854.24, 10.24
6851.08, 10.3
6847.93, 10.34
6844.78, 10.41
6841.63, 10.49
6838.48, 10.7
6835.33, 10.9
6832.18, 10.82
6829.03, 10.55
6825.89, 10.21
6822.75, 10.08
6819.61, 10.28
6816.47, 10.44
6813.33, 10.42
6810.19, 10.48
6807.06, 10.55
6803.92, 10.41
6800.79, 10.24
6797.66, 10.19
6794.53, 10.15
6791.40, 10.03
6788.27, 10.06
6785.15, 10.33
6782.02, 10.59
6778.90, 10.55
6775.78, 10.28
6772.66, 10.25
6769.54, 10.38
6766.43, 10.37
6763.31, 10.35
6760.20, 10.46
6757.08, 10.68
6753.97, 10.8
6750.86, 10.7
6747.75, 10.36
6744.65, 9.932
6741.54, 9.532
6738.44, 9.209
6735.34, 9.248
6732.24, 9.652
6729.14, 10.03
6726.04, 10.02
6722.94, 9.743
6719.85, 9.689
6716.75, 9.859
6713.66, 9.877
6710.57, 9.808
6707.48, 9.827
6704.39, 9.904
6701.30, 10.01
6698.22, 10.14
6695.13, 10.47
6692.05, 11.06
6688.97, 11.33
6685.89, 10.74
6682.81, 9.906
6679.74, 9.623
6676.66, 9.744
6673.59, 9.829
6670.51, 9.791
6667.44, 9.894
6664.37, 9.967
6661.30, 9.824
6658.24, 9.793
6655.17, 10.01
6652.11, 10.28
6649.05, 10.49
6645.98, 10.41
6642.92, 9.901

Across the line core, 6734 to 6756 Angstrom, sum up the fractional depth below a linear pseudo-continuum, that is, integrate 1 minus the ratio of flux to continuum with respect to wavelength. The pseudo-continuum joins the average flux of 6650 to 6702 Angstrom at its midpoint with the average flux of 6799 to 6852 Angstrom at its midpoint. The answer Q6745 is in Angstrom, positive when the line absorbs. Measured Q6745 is 0.6 Angstrom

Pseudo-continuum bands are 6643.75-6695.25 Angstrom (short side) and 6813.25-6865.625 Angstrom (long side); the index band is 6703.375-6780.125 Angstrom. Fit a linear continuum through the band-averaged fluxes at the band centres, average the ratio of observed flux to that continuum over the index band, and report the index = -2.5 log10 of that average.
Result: 0.02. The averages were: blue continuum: 10.2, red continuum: 10.4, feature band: 10.1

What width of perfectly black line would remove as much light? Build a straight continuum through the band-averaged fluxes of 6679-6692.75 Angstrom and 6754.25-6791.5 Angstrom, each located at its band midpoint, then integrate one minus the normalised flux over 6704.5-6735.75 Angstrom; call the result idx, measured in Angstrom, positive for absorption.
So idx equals 2.1 Angstrom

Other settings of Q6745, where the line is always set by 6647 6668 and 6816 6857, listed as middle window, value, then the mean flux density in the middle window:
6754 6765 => -0.3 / 10.5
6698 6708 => 0.2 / 9.96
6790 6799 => 0.2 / 10.1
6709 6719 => 0.3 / 9.83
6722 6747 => 1.3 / 9.69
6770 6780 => 0.0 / 10.4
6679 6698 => -0.8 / 10.5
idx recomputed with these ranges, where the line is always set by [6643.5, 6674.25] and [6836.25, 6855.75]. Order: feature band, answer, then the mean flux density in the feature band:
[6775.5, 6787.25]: -0.2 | 10.4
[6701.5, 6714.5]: 0.3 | 9.87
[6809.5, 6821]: 0.0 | 10.4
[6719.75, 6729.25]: 0.3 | 9.87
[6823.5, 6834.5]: -0.1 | 10.5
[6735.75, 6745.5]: 0.7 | 9.5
